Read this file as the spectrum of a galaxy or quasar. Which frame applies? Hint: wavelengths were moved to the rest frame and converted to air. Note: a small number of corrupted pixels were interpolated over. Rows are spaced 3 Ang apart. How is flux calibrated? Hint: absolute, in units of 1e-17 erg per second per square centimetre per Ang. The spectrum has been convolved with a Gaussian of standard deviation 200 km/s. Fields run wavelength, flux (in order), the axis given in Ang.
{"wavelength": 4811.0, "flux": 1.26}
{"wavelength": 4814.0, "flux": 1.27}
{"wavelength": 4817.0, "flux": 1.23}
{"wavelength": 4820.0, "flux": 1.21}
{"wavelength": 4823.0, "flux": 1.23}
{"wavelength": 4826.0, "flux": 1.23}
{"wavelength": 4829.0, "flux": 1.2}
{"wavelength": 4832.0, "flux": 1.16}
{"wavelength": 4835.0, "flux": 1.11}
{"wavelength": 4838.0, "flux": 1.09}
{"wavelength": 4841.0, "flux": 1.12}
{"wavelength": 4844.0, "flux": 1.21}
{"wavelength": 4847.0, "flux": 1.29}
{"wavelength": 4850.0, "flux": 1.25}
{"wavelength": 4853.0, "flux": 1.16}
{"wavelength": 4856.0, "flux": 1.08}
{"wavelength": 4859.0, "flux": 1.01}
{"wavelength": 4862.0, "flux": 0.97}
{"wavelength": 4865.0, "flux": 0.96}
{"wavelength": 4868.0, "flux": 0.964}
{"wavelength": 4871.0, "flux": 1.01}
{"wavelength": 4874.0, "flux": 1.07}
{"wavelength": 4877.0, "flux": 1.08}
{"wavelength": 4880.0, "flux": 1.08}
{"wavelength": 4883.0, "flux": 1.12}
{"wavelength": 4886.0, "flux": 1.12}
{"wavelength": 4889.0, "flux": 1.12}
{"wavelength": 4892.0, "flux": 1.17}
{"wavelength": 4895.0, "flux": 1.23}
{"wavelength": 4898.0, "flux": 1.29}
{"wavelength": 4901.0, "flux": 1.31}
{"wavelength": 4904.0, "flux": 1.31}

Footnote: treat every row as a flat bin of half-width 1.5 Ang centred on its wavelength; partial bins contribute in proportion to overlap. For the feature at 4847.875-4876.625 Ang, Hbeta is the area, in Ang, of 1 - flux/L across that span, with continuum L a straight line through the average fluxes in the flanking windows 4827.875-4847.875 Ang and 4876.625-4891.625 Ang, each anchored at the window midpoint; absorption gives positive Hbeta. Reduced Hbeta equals 2.0 Ang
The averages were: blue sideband 1.16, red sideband 1.11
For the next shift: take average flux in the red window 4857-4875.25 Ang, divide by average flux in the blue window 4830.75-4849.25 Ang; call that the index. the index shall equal 0.9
